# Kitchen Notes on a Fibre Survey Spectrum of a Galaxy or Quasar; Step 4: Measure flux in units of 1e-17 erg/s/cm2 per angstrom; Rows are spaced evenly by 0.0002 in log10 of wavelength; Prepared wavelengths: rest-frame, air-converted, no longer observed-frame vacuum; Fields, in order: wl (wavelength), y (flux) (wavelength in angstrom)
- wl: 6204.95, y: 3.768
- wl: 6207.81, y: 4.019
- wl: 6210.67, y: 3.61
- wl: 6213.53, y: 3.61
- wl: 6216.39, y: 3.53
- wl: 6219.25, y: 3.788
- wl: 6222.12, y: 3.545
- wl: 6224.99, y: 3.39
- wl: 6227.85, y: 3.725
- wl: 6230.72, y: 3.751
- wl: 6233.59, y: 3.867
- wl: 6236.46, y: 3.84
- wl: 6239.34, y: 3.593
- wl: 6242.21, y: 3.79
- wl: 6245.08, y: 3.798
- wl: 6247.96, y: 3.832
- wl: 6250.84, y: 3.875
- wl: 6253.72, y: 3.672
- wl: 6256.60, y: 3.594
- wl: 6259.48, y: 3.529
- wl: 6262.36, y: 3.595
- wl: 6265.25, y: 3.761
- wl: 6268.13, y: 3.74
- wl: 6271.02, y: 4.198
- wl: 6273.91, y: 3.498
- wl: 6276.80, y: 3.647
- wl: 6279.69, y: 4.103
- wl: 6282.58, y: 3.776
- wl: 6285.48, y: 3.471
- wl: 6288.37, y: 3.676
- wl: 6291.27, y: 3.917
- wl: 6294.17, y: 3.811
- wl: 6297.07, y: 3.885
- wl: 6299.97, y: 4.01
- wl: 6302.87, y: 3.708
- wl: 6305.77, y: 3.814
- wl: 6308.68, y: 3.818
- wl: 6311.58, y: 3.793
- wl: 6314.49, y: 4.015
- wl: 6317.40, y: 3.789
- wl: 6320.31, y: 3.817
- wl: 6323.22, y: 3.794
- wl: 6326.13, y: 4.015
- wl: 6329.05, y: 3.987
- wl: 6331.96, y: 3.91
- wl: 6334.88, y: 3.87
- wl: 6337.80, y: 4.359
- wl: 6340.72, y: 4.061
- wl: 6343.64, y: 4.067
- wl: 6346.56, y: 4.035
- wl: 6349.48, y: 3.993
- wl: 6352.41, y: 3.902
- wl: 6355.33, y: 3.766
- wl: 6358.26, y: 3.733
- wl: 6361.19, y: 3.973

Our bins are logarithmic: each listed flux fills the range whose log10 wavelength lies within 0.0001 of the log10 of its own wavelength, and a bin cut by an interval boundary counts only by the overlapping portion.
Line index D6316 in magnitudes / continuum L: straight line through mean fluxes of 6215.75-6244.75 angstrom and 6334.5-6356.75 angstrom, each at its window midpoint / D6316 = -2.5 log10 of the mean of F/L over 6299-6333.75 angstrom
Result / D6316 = 0.02 mag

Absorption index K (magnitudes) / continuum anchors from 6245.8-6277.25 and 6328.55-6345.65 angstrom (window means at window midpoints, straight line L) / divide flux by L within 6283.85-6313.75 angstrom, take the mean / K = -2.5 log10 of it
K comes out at 0.03 mag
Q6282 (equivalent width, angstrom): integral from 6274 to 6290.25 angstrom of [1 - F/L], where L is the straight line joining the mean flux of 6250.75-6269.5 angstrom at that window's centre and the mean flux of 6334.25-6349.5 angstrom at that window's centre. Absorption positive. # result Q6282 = 0.3 angstrom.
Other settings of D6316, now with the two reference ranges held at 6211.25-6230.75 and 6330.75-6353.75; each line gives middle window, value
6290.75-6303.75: 0.00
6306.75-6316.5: 0.02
